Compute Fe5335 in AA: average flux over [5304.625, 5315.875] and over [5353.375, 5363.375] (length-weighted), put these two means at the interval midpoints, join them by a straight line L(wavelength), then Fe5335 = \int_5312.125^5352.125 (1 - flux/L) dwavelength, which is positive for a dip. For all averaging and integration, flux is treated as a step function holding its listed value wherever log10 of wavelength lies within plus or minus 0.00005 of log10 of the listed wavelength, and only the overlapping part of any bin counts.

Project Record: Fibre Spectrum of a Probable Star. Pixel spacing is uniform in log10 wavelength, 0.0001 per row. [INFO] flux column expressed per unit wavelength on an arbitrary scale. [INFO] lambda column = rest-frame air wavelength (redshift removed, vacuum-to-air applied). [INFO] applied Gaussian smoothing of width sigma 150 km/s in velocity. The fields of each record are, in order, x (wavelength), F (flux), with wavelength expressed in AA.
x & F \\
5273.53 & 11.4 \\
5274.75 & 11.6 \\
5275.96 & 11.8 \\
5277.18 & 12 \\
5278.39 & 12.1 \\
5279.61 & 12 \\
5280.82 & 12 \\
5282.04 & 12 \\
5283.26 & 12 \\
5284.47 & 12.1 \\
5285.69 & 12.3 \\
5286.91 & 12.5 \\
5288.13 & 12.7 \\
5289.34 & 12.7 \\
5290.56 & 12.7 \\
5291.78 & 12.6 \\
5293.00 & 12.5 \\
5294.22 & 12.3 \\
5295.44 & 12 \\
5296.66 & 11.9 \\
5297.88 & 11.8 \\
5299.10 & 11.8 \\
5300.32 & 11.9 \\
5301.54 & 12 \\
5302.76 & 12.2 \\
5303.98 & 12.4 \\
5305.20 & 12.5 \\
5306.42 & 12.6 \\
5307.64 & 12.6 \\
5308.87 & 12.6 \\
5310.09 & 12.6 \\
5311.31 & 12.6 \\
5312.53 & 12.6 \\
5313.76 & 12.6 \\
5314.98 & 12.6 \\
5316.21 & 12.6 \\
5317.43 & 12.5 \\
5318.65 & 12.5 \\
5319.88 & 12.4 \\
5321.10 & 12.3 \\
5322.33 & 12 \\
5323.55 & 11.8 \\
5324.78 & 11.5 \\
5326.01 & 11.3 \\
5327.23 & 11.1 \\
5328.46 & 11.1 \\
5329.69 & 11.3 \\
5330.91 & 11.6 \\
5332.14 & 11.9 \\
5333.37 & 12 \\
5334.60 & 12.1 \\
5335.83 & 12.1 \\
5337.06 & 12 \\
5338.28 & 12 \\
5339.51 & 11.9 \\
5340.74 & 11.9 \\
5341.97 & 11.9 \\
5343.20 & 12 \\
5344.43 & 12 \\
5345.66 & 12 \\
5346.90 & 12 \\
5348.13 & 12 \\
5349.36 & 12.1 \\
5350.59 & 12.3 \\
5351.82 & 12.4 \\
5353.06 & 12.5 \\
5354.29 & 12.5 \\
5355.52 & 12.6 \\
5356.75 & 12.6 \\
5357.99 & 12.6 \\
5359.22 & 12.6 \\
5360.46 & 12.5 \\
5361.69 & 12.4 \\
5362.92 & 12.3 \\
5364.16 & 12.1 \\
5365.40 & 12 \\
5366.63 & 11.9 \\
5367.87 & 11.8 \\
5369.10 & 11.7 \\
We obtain 1.8 AA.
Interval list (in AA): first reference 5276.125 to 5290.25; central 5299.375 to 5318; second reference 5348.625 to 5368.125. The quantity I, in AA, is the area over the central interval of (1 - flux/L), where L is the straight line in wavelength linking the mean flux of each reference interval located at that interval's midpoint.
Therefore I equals -0.29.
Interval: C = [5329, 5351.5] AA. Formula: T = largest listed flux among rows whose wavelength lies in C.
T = 12.3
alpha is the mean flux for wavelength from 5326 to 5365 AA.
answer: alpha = 12.1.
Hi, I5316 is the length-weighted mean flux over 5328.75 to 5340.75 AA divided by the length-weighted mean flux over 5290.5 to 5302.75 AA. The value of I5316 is 0.98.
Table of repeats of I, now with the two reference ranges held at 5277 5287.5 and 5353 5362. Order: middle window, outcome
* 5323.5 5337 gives 0.8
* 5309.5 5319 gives -0.2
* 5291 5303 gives 0.1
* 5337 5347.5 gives 0.4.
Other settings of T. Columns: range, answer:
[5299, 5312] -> 12.6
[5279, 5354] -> 12.7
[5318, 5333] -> 12.5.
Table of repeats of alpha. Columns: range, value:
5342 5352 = 12.1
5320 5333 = 11.6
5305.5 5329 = 12.2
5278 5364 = 12.2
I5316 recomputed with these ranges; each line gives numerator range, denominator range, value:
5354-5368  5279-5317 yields 1.00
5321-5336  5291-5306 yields 0.96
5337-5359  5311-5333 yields 1.02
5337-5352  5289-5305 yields 0.99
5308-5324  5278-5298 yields 1.02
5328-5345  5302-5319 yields 0.95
